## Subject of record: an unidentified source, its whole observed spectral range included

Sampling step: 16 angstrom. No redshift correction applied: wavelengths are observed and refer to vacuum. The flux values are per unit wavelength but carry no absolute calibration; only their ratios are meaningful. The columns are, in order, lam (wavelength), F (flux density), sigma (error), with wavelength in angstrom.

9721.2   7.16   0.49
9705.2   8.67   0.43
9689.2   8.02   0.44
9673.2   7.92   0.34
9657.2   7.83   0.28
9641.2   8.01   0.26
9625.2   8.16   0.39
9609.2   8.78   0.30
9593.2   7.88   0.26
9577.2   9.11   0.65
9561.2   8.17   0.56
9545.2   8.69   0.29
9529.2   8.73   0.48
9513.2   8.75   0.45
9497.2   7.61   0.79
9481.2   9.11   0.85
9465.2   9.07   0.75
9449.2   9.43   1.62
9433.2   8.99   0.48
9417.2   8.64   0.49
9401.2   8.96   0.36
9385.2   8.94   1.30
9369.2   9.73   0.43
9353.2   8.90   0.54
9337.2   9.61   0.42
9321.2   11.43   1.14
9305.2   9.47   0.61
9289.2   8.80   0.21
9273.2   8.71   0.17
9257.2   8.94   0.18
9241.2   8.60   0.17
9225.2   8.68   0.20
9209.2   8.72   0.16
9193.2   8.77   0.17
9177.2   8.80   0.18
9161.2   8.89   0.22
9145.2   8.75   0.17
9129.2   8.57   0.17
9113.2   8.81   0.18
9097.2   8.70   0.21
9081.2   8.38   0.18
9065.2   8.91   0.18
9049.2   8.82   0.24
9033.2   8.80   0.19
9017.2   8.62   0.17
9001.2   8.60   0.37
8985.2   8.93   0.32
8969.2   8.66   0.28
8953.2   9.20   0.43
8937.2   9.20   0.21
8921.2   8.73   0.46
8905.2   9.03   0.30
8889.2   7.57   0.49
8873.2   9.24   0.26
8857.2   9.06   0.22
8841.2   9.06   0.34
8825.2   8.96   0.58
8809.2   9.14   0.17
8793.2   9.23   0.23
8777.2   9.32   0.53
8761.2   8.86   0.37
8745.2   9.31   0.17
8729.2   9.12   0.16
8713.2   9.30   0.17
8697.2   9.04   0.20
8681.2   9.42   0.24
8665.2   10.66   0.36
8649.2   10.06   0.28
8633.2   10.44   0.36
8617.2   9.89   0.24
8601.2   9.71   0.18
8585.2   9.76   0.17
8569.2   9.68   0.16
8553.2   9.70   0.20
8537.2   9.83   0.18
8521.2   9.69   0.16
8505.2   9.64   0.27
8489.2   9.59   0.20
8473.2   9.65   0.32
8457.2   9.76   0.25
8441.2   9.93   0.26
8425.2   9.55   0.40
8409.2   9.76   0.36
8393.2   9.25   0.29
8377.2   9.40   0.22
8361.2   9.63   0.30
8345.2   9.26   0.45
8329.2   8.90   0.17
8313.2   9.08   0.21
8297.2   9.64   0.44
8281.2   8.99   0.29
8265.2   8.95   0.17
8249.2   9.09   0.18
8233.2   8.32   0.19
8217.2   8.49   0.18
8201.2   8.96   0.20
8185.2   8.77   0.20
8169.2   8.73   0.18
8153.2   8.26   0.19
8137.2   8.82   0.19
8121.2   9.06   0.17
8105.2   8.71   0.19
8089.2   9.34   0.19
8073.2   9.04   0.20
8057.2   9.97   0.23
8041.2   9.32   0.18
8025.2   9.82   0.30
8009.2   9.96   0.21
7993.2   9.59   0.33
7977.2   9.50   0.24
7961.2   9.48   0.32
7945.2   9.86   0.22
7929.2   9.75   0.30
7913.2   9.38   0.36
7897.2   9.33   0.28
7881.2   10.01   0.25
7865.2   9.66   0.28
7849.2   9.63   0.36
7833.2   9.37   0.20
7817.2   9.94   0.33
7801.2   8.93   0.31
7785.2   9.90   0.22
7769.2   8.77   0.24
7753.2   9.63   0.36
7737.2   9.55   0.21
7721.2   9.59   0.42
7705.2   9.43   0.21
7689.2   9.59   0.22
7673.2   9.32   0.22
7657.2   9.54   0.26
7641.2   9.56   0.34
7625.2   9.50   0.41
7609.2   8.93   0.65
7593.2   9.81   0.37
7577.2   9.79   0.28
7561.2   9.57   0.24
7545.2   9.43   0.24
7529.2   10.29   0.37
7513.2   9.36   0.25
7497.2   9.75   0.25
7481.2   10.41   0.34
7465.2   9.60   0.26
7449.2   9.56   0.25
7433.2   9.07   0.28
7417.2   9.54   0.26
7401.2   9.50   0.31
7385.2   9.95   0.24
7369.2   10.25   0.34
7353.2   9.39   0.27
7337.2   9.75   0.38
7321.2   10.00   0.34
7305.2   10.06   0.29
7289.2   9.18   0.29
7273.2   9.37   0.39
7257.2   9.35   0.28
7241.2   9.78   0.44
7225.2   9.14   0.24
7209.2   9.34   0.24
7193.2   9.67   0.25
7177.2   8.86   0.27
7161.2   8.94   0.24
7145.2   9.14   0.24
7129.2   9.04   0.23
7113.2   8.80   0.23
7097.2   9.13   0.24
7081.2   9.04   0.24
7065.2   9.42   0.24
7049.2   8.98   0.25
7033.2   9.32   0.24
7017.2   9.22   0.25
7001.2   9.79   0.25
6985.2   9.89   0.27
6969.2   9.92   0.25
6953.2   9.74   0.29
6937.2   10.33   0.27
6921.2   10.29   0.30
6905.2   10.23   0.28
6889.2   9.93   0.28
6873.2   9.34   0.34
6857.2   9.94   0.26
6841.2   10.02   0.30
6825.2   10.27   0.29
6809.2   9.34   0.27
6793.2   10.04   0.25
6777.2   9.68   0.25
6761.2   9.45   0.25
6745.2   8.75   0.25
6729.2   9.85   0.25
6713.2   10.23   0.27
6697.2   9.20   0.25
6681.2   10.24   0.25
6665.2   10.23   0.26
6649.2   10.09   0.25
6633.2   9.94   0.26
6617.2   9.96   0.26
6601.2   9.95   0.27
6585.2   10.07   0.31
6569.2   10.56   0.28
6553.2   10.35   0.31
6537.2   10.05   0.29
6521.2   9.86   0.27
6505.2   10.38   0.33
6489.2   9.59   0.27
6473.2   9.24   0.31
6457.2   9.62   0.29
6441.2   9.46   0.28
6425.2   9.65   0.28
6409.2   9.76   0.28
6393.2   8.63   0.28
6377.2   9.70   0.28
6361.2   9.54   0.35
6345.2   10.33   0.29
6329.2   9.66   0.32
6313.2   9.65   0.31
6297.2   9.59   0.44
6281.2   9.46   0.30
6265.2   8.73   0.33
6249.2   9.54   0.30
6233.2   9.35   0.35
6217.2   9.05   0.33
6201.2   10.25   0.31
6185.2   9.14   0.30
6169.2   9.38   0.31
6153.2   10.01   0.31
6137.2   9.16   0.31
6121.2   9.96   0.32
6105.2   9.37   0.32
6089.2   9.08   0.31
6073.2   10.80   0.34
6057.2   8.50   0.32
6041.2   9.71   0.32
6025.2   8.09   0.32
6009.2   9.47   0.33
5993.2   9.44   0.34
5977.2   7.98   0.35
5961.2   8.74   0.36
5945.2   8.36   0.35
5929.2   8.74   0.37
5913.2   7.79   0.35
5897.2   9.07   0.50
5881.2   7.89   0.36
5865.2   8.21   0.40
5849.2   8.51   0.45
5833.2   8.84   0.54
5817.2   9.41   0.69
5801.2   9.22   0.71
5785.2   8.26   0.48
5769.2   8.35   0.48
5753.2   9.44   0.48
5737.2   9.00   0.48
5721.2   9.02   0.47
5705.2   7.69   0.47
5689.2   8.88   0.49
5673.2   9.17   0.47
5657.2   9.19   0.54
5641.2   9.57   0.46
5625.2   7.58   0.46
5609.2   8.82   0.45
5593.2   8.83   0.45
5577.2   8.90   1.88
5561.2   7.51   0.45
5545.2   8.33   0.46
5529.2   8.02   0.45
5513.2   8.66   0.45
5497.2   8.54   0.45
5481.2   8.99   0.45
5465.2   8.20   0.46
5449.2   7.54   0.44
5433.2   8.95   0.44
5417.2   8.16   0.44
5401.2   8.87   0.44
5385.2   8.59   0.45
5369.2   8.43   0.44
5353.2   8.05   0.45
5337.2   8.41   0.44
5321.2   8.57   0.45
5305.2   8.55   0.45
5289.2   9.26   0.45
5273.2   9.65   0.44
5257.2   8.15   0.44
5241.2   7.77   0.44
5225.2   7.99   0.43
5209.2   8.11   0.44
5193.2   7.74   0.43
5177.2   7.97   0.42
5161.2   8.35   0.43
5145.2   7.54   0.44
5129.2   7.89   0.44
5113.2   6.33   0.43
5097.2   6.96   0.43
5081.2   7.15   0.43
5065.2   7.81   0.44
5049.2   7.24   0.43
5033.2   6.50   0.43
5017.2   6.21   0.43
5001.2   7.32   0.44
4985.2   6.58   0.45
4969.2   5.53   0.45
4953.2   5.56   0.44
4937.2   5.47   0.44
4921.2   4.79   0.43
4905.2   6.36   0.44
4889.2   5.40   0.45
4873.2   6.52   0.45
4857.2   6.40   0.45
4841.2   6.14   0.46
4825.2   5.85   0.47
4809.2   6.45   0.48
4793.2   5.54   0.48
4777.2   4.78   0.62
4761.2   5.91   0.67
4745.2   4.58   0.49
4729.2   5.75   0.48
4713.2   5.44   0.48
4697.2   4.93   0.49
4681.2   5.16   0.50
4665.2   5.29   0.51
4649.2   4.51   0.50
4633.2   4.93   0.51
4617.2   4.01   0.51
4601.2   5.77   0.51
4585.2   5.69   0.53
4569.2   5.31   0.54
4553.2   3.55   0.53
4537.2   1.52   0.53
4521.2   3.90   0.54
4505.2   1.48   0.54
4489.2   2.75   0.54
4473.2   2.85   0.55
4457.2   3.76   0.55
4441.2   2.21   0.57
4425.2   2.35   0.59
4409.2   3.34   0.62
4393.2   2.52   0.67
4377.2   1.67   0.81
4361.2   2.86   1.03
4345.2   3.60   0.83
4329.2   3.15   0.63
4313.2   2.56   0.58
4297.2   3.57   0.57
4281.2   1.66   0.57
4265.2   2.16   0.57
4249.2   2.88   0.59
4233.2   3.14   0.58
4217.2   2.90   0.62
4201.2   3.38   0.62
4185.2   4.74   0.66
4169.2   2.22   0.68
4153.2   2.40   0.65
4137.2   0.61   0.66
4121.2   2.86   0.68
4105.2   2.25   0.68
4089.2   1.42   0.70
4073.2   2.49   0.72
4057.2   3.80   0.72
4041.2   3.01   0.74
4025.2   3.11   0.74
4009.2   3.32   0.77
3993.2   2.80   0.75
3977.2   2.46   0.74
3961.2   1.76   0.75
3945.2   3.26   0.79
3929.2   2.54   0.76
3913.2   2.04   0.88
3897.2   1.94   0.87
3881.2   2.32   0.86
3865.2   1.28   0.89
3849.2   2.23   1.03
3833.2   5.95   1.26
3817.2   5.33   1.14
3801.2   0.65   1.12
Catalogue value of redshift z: 0.14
